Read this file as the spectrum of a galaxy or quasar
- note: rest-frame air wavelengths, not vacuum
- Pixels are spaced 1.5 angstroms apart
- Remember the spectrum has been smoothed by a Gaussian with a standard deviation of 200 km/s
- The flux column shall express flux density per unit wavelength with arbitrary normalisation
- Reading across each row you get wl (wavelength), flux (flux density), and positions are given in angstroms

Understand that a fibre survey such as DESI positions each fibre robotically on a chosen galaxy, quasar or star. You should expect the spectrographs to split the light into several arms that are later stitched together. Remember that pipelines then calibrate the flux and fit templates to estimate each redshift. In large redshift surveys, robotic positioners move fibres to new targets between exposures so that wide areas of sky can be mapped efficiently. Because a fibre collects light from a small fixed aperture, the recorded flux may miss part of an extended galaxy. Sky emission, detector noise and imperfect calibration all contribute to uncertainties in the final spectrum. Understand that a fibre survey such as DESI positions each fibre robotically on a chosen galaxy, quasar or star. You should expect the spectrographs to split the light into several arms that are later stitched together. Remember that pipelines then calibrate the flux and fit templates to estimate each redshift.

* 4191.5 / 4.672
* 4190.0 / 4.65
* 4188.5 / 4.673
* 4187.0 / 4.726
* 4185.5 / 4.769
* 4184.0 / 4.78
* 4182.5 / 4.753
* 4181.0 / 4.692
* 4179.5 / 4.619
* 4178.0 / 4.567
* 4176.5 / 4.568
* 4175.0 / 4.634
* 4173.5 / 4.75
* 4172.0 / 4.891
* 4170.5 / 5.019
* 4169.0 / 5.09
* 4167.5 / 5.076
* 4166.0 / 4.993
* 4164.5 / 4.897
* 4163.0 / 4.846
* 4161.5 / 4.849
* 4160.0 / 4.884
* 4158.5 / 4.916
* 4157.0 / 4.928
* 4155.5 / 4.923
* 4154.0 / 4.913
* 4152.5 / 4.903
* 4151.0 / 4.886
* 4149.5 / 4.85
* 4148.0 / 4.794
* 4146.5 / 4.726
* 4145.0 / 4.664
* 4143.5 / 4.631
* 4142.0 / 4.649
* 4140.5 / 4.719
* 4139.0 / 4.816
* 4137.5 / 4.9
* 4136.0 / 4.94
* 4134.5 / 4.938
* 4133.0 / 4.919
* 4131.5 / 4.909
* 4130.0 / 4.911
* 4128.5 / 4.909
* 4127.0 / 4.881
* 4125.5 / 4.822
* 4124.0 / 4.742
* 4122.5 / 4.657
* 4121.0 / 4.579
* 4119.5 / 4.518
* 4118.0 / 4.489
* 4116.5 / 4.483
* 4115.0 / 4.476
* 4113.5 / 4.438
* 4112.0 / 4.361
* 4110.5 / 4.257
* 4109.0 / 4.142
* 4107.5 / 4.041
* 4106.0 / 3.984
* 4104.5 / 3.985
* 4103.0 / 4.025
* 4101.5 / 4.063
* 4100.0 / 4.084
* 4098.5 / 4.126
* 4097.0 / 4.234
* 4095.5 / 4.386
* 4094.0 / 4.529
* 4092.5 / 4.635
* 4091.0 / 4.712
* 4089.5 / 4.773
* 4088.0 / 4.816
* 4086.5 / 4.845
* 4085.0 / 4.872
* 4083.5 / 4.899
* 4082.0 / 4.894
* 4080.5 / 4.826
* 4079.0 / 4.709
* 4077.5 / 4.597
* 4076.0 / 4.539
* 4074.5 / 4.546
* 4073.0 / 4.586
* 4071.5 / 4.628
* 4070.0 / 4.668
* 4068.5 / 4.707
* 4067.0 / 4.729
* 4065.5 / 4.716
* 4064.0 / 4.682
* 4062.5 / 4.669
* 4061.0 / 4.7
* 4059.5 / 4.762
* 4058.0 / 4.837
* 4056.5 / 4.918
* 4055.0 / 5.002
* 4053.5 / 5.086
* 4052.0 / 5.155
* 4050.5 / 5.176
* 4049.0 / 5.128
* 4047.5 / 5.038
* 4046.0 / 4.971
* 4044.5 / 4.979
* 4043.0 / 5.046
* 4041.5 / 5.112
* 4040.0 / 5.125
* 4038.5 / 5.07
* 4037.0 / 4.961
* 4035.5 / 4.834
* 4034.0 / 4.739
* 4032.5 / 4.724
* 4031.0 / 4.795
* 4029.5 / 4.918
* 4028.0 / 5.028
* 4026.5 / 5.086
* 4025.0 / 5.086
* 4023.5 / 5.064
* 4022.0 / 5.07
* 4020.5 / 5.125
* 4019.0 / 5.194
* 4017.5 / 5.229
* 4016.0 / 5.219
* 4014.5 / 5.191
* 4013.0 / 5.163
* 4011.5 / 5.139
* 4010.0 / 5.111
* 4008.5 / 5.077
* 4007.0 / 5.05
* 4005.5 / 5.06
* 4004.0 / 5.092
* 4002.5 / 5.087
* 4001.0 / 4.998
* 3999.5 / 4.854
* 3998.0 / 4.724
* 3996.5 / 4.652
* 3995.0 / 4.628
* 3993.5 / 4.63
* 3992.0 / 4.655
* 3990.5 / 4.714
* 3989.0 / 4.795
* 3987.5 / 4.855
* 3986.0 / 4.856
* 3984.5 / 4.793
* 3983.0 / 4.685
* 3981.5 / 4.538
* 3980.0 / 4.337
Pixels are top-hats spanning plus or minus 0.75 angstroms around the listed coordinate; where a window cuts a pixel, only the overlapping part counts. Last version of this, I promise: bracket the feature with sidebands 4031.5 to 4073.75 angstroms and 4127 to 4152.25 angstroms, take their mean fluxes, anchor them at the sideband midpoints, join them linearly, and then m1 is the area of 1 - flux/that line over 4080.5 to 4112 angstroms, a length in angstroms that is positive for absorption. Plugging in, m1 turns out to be 2.8 angstroms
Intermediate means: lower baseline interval 4.88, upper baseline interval 4.83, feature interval 4.42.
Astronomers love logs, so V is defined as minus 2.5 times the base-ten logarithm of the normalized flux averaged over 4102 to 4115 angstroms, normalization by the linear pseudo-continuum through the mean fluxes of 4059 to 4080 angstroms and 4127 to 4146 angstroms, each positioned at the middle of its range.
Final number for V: 0.14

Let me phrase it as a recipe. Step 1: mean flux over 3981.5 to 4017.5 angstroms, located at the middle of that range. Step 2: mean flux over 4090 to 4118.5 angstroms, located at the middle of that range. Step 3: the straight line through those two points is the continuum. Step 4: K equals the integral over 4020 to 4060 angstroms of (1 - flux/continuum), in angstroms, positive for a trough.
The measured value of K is -2.8 angstroms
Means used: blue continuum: 4.91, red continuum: 4.29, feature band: 4.99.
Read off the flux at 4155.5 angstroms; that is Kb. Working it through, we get 4.923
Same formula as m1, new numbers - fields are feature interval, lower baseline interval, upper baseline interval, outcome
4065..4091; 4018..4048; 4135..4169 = 1.15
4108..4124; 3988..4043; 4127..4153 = 1.34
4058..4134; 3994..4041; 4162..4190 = 5.05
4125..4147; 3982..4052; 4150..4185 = 0.20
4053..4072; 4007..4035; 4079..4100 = 0.11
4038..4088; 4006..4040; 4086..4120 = -1.62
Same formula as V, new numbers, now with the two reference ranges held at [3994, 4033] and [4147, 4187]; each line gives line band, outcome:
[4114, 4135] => 0.036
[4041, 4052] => -0.020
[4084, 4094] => 0.037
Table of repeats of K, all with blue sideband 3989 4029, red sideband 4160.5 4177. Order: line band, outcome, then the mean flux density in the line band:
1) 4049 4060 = -0.1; 5.01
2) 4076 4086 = 0.3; 4.78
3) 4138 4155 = 0.4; 4.78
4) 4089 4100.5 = 1.2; 4.44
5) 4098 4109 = 2.0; 4.05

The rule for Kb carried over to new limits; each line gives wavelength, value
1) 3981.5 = 4.538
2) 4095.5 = 4.386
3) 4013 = 5.163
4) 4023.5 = 5.064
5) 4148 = 4.794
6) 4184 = 4.78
